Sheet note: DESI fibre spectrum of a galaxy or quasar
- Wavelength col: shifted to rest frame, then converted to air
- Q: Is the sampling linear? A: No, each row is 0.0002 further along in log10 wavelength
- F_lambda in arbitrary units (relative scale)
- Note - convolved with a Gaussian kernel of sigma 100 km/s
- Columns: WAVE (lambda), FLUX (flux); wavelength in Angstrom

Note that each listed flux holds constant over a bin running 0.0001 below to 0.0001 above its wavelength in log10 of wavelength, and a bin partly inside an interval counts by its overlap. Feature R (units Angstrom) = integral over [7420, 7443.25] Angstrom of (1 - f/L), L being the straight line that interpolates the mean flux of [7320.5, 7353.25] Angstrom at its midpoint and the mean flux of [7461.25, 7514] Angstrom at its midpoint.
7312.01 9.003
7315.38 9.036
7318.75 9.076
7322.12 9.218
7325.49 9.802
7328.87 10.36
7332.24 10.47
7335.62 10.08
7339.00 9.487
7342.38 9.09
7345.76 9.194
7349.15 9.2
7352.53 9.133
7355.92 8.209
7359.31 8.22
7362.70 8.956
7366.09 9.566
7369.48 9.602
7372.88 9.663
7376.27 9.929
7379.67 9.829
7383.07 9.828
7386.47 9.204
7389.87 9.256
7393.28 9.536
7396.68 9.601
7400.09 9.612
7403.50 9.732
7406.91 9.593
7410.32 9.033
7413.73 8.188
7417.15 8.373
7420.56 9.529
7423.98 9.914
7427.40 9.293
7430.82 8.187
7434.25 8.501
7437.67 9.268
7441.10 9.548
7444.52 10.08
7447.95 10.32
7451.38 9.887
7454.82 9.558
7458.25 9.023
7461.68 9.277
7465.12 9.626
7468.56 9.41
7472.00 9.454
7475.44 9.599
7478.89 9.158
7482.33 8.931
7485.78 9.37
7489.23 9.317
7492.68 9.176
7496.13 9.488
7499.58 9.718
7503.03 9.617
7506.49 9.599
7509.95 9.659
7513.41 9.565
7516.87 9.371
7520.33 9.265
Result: 0.8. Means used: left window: 9.62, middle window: 9.18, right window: 9.44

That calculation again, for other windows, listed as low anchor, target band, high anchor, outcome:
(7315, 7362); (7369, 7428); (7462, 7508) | -0.4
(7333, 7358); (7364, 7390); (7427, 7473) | -1.0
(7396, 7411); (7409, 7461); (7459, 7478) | 1.3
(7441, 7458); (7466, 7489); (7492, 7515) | 0.9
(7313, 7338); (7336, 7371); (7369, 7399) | 2.0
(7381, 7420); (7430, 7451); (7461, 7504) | -0.1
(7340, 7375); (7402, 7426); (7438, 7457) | 0.9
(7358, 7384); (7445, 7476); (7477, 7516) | -0.5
